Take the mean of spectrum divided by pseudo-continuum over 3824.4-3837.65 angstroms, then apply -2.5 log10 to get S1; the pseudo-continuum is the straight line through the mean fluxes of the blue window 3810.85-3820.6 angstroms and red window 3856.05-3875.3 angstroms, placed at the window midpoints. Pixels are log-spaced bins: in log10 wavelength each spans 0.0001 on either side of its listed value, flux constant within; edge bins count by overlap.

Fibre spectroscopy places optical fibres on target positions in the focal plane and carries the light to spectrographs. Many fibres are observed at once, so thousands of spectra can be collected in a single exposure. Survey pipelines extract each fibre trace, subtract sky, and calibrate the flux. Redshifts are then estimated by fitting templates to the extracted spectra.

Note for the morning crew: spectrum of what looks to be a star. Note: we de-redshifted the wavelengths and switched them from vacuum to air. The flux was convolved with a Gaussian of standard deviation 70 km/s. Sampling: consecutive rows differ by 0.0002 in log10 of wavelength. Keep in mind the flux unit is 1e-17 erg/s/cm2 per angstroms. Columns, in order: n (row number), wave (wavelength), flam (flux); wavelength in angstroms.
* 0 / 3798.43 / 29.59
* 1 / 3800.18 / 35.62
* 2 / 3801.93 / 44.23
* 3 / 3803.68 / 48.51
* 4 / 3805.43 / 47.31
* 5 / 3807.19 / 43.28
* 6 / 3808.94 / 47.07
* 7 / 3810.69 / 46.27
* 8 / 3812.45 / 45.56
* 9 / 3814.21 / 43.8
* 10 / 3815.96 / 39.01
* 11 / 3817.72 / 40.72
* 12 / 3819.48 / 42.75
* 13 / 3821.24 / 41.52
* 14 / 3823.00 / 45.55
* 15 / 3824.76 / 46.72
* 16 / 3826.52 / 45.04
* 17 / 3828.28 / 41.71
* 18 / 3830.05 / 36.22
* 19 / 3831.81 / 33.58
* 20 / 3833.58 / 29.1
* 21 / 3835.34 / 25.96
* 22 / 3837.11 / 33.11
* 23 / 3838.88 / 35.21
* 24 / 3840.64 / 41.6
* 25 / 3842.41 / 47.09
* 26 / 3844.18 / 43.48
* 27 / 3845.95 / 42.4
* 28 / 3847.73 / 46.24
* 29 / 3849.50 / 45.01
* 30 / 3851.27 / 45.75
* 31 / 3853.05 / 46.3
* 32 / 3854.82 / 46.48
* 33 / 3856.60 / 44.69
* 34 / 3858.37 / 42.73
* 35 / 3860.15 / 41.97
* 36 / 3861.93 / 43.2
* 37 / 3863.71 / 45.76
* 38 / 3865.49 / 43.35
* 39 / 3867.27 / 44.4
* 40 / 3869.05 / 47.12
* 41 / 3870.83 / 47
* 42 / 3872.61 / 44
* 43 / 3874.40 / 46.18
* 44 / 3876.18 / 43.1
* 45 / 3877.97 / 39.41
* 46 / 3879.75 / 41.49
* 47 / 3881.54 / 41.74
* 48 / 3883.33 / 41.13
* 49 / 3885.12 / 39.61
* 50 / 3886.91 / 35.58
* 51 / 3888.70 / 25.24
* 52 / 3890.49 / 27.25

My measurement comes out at 0.19 mag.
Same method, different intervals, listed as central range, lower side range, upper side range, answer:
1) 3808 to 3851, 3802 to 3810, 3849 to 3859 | 0.12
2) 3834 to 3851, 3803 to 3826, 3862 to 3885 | 0.11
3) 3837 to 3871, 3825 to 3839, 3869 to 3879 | -0.10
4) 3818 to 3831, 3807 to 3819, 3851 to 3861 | 0.03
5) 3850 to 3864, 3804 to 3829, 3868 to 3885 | -0.02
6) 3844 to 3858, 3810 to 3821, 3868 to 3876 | -0.01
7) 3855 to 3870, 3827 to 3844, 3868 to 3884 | -0.08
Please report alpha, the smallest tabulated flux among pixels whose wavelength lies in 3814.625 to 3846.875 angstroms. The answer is 25.96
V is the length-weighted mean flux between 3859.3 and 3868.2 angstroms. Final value 43.8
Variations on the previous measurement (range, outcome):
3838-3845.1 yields 41.9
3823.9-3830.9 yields 42.4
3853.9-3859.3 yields 44.7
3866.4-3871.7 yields 46.2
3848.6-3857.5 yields 45.7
